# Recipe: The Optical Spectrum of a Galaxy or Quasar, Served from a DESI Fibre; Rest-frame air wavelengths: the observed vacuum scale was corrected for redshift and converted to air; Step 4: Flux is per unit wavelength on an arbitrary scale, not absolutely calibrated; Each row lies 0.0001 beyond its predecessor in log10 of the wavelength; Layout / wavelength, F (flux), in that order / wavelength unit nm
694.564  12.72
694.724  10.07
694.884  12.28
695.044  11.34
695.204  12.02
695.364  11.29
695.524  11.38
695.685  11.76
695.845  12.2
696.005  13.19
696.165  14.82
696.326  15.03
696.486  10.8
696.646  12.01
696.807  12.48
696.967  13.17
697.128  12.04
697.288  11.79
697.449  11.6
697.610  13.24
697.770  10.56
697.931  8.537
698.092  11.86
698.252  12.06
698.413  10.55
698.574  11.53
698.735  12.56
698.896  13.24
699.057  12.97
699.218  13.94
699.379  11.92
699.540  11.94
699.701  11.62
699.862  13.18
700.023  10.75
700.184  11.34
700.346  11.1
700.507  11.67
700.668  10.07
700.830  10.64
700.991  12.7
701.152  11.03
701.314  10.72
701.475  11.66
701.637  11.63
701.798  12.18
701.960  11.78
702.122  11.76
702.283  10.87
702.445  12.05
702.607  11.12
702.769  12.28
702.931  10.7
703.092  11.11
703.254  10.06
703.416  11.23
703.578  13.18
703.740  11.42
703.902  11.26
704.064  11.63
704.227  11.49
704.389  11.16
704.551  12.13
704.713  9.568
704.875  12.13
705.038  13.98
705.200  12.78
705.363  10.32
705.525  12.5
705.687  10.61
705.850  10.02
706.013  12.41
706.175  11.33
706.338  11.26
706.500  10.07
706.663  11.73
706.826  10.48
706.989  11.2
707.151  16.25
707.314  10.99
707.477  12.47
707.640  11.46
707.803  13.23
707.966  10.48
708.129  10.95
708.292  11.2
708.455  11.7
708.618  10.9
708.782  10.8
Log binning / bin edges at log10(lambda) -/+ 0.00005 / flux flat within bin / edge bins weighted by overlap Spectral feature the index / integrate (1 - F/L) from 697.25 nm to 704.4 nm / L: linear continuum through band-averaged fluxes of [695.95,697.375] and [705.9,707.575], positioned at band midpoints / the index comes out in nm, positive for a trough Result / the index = 0.452 nm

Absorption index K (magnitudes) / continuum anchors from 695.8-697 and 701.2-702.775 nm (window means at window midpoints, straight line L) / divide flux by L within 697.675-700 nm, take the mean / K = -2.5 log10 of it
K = 0.04 mag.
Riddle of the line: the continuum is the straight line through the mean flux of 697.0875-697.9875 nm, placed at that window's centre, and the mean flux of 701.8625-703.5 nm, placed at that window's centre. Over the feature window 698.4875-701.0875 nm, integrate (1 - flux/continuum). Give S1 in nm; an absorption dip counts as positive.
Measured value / -0.14 nm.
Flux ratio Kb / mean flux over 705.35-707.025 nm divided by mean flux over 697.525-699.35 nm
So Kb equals 0.93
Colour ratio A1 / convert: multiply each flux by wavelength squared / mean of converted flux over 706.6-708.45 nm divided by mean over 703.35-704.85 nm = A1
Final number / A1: 1.0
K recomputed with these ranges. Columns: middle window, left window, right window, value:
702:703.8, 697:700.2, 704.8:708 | 0.04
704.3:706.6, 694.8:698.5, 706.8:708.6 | 0.04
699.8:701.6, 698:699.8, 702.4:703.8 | 0.05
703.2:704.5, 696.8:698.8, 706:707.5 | 0.02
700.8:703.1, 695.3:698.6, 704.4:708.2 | 0.03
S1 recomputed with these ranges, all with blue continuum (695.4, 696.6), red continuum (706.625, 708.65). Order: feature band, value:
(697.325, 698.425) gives 0.11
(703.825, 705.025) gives 0.05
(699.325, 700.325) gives 0.05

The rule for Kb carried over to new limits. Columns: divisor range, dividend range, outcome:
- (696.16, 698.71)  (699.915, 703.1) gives 0.95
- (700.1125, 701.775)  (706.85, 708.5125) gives 1.06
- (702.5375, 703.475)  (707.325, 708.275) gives 1.05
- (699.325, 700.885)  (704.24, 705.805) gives 1.02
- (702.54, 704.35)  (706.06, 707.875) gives 1.04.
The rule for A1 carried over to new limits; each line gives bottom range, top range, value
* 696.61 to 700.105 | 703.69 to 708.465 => 0.99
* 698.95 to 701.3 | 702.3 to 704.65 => 0.98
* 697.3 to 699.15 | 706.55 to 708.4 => 1.04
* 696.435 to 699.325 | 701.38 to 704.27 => 0.98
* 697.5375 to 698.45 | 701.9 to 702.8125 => 1.05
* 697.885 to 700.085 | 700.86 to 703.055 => 0.97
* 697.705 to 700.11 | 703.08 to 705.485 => 1.00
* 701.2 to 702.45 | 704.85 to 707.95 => 1.04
